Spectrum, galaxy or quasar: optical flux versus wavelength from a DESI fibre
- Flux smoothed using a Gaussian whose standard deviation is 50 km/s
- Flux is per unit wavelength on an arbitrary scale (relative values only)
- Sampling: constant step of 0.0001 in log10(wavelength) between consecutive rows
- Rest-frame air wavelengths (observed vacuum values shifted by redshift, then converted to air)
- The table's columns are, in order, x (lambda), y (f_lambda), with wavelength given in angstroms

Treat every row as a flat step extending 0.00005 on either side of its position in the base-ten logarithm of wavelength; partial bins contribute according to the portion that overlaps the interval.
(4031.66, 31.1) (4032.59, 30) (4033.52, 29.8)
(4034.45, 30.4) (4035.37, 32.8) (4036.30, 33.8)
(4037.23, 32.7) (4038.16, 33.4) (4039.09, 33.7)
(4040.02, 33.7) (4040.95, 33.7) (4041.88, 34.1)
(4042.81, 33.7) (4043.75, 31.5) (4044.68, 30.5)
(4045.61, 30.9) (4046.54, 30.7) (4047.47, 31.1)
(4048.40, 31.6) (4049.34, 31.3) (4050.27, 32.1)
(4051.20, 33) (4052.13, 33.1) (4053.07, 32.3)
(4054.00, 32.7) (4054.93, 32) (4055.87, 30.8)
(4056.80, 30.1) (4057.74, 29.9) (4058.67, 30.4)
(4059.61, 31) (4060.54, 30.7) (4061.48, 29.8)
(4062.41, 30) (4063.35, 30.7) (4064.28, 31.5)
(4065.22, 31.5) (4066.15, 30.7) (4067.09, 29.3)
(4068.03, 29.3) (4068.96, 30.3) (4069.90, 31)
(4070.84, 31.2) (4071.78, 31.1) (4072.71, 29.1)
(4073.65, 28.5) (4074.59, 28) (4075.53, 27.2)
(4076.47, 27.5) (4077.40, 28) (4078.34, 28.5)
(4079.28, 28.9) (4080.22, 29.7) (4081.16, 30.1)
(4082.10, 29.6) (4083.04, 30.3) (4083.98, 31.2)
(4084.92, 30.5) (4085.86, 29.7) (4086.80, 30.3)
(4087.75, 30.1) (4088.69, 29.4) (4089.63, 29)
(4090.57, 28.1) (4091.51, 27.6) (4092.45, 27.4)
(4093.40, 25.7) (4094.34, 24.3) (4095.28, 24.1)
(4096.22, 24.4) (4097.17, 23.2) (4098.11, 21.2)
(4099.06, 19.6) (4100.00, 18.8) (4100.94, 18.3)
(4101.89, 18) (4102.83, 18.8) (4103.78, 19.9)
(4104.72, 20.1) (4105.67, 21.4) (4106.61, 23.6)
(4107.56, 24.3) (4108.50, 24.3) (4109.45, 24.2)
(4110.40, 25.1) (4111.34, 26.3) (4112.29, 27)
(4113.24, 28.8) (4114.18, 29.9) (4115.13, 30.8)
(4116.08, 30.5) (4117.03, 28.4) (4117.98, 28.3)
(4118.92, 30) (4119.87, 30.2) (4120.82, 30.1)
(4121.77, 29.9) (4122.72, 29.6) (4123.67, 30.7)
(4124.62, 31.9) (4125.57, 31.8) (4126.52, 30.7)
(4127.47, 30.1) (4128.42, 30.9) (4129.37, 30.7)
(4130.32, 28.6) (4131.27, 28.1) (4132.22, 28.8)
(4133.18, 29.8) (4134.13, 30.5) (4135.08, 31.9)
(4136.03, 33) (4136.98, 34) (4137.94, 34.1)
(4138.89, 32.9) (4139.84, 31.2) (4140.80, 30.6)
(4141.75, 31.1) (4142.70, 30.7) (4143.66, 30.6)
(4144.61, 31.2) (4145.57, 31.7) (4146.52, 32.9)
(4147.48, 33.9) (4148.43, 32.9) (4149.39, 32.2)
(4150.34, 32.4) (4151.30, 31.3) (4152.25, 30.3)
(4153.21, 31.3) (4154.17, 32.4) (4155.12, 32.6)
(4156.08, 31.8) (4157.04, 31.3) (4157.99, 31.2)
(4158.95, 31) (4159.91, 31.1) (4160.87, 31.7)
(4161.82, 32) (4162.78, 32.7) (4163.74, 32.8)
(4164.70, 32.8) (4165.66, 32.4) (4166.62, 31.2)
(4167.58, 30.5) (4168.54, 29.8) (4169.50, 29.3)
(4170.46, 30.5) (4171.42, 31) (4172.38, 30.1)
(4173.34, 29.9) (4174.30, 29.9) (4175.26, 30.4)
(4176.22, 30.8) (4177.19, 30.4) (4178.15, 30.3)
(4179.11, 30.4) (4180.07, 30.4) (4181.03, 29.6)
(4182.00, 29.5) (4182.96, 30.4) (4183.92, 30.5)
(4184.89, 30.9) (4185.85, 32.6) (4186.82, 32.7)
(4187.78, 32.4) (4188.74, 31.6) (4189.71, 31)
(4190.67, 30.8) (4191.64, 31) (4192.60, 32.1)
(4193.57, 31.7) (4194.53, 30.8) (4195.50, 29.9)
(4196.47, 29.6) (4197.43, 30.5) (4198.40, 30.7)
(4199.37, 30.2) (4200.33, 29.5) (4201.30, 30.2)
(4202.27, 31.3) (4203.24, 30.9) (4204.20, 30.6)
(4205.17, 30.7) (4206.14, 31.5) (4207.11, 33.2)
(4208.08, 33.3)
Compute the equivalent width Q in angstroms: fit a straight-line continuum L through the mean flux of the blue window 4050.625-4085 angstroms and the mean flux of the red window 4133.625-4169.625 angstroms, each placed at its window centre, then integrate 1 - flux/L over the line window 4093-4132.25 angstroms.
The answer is 6.19 angstroms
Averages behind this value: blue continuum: 30.3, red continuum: 31.8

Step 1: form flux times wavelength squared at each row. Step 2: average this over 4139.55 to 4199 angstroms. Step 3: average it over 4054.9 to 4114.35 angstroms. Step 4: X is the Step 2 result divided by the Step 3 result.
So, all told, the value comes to 1.2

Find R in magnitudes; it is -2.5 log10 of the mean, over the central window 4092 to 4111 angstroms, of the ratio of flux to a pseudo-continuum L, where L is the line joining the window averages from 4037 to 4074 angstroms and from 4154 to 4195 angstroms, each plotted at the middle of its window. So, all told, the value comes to 0.36 mag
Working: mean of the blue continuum 31.4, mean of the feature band 22.4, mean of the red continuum 31.1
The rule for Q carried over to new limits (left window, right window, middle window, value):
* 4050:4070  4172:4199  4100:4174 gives 3.12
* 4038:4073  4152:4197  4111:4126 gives 0.75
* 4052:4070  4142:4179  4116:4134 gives 0.69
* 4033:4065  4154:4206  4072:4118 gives 7.58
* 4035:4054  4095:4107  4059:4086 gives -3.26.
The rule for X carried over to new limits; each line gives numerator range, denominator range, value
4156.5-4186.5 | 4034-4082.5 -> 1.05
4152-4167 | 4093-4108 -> 1.52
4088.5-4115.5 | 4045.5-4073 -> 0.80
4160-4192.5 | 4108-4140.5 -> 1.07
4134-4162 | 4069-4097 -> 1.15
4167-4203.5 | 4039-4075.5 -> 1.05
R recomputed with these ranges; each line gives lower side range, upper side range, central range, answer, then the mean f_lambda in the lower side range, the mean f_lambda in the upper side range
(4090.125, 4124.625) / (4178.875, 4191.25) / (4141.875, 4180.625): -0.073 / 25.5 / 31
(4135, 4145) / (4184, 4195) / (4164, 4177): 0.036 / 32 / 31.6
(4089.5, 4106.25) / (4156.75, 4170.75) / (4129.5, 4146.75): -0.117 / 22.7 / 31.4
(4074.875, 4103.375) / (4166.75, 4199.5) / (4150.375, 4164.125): -0.079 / 26.3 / 30.7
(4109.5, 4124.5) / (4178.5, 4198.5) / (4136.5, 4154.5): -0.078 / 29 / 30.9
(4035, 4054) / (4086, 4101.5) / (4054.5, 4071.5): -0.030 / 32.5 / 25.1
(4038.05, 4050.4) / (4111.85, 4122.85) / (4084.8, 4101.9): 0.198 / 32.2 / 29.5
